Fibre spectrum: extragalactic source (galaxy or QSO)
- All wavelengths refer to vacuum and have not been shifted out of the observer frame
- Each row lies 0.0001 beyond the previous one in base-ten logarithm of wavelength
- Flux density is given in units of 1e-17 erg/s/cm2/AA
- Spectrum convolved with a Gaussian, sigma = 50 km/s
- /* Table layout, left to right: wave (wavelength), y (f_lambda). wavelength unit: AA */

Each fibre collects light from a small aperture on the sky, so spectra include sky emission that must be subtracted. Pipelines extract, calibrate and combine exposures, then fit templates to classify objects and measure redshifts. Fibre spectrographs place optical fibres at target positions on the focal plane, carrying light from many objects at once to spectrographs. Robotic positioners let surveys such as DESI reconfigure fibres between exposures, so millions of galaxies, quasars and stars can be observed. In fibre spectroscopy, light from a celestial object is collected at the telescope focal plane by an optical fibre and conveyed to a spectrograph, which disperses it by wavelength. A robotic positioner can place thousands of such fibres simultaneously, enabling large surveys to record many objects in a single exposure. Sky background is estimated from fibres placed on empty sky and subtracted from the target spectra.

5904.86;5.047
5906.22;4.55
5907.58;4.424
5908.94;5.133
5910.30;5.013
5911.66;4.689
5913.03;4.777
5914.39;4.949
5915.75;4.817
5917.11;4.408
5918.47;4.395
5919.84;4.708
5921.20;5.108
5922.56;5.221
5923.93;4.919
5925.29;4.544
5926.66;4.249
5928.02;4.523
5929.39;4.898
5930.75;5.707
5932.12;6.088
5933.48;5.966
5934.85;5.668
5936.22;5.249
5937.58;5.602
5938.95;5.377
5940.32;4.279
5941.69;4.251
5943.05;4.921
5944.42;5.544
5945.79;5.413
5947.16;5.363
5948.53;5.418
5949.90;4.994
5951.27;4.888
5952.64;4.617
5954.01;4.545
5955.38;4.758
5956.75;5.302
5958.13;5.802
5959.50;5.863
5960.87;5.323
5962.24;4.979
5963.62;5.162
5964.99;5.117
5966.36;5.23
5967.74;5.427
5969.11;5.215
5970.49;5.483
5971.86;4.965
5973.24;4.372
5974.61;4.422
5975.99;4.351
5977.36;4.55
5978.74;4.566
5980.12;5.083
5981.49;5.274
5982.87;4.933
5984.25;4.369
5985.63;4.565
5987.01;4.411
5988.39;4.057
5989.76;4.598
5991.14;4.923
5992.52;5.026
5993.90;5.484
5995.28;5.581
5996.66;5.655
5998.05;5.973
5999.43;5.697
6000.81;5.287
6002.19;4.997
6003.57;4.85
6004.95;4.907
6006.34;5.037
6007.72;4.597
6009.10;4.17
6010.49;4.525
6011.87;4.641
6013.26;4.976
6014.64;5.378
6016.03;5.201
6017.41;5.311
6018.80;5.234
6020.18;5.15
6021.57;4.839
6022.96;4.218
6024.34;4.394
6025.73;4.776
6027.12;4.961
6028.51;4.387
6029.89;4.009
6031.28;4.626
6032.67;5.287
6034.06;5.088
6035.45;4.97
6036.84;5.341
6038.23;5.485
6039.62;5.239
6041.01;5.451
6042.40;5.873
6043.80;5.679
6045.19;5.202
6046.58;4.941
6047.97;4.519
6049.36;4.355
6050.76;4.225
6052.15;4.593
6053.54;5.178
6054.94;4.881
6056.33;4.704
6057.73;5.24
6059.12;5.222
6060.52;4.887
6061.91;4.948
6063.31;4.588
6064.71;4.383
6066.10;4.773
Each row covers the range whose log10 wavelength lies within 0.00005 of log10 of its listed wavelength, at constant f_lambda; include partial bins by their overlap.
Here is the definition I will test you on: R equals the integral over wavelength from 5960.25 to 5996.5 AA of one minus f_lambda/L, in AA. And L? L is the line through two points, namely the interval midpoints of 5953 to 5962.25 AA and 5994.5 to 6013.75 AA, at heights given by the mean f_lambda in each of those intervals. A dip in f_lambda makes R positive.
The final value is 1.7 AA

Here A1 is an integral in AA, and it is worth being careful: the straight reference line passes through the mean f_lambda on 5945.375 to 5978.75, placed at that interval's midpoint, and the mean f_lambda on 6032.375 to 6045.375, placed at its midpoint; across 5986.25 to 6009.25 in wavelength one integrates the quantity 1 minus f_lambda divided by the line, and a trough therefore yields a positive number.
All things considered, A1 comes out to 0.7 AA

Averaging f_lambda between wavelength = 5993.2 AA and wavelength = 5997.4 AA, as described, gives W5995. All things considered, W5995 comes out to 5.57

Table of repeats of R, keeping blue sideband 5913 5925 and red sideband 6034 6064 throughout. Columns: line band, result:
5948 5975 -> -1.2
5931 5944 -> -1.2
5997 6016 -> -0.3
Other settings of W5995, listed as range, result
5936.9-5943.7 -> 4.89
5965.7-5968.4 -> 5.32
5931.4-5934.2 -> 6.02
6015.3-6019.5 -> 5.25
